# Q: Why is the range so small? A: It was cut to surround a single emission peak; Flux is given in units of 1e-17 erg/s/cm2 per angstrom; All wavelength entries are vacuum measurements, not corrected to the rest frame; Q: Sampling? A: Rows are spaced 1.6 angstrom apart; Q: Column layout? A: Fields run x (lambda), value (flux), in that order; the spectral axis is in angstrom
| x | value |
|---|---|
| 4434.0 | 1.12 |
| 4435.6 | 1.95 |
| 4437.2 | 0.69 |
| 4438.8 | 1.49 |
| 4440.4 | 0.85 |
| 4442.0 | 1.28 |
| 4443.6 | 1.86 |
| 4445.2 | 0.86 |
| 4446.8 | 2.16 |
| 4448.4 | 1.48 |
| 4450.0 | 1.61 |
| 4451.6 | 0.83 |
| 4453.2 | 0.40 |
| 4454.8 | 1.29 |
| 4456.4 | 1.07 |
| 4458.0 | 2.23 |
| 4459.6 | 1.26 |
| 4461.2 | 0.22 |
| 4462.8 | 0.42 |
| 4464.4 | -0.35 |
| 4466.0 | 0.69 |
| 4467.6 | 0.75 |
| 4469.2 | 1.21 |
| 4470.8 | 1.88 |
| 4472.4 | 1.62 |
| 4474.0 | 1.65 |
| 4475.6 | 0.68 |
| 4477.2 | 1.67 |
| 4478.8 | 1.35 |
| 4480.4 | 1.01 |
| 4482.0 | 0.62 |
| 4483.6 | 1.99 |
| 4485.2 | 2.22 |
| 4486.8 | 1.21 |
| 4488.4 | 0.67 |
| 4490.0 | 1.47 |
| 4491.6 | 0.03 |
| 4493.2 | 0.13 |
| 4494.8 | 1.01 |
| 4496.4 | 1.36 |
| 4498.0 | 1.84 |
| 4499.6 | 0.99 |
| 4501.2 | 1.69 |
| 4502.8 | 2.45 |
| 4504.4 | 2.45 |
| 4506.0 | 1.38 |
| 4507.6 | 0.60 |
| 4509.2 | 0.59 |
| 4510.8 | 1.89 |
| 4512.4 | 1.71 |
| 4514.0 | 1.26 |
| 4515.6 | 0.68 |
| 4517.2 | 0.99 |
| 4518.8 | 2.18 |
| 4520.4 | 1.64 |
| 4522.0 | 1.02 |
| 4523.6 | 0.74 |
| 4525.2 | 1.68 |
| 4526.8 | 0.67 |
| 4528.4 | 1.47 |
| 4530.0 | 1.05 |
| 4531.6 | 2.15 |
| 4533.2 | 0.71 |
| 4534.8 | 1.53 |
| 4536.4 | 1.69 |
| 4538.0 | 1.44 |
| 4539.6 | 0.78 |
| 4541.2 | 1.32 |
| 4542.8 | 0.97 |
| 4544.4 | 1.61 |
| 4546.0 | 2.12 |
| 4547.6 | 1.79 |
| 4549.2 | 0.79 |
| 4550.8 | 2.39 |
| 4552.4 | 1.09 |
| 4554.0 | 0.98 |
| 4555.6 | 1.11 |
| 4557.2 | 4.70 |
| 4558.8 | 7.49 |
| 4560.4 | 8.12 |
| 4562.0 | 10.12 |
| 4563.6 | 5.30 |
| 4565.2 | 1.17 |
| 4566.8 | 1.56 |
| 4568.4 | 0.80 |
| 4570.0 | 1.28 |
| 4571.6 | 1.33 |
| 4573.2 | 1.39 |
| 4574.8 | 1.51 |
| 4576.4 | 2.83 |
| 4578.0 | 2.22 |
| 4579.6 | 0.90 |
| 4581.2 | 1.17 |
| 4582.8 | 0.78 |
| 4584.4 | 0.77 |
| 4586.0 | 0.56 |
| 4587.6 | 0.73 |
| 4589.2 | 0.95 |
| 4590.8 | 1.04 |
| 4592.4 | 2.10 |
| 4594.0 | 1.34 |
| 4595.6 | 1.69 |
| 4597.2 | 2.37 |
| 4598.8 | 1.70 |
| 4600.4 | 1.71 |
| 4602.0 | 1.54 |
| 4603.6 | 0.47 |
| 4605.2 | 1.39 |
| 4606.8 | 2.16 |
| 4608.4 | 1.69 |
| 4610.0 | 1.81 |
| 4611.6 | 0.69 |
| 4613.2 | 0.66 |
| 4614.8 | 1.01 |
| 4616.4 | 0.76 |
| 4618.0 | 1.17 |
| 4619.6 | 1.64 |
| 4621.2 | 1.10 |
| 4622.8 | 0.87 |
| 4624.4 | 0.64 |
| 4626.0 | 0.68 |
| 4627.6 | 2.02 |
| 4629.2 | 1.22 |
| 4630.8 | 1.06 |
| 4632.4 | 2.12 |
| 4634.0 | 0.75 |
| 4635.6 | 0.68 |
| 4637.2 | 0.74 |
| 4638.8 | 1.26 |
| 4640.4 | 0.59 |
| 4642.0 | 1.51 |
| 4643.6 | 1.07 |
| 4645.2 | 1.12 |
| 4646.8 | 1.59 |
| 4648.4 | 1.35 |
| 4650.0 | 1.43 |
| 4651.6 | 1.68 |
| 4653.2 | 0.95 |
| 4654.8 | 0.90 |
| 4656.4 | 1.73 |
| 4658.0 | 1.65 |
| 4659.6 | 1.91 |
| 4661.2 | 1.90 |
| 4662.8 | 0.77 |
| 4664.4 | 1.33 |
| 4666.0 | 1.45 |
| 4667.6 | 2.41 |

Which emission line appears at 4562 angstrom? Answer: [O II] 3727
